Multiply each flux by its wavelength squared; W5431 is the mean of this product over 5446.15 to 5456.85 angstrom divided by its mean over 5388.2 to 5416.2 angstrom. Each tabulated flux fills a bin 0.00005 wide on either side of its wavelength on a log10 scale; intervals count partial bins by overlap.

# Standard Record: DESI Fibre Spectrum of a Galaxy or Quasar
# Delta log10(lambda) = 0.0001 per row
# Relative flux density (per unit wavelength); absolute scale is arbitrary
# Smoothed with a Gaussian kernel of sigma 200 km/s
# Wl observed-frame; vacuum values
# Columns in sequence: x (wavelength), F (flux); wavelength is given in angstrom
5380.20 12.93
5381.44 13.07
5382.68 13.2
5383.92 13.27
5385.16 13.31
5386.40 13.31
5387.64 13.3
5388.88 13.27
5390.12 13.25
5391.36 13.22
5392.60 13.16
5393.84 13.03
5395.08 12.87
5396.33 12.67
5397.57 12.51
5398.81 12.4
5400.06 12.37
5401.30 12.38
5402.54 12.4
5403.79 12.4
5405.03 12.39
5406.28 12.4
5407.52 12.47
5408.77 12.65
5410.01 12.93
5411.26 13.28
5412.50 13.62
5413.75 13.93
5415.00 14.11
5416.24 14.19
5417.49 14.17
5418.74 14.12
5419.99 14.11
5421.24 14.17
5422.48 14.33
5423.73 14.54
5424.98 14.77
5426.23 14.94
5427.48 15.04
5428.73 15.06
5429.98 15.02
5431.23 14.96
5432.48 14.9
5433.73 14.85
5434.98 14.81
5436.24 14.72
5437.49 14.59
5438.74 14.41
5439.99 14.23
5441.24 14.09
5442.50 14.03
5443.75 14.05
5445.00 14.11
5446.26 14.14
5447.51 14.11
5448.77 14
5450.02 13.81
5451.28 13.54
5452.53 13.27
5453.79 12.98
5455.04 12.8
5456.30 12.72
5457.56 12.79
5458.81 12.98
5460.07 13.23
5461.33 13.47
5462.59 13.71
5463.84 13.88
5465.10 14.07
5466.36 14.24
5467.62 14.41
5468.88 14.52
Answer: 1.06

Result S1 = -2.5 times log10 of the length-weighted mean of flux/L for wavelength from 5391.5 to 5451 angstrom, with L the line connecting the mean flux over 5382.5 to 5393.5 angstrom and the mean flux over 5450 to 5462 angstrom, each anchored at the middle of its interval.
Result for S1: -0.05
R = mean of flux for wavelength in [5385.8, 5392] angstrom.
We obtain 13.3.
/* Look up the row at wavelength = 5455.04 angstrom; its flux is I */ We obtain 12.8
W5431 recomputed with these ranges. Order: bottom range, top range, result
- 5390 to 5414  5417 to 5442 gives 1.15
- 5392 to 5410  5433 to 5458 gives 1.12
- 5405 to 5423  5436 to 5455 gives 1.04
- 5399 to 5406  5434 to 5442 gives 1.18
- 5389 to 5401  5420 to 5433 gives 1.16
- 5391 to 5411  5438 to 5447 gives 1.14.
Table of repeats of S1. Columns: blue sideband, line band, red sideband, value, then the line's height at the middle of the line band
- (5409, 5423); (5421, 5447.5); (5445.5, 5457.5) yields -0.07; 13.7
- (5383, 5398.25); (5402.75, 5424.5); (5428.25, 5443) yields 0.03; 13.9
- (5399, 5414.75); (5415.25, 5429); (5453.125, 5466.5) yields -0.12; 12.9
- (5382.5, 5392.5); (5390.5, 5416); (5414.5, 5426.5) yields 0.07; 13.8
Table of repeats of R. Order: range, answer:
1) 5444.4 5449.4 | 14.1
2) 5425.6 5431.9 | 15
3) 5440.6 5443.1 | 14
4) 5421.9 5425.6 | 14.5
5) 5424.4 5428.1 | 14.9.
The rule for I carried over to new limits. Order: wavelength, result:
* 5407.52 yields 12.47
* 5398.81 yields 12.4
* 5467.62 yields 14.41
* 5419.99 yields 14.11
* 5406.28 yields 12.4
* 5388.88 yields 13.27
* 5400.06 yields 12.37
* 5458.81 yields 12.98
